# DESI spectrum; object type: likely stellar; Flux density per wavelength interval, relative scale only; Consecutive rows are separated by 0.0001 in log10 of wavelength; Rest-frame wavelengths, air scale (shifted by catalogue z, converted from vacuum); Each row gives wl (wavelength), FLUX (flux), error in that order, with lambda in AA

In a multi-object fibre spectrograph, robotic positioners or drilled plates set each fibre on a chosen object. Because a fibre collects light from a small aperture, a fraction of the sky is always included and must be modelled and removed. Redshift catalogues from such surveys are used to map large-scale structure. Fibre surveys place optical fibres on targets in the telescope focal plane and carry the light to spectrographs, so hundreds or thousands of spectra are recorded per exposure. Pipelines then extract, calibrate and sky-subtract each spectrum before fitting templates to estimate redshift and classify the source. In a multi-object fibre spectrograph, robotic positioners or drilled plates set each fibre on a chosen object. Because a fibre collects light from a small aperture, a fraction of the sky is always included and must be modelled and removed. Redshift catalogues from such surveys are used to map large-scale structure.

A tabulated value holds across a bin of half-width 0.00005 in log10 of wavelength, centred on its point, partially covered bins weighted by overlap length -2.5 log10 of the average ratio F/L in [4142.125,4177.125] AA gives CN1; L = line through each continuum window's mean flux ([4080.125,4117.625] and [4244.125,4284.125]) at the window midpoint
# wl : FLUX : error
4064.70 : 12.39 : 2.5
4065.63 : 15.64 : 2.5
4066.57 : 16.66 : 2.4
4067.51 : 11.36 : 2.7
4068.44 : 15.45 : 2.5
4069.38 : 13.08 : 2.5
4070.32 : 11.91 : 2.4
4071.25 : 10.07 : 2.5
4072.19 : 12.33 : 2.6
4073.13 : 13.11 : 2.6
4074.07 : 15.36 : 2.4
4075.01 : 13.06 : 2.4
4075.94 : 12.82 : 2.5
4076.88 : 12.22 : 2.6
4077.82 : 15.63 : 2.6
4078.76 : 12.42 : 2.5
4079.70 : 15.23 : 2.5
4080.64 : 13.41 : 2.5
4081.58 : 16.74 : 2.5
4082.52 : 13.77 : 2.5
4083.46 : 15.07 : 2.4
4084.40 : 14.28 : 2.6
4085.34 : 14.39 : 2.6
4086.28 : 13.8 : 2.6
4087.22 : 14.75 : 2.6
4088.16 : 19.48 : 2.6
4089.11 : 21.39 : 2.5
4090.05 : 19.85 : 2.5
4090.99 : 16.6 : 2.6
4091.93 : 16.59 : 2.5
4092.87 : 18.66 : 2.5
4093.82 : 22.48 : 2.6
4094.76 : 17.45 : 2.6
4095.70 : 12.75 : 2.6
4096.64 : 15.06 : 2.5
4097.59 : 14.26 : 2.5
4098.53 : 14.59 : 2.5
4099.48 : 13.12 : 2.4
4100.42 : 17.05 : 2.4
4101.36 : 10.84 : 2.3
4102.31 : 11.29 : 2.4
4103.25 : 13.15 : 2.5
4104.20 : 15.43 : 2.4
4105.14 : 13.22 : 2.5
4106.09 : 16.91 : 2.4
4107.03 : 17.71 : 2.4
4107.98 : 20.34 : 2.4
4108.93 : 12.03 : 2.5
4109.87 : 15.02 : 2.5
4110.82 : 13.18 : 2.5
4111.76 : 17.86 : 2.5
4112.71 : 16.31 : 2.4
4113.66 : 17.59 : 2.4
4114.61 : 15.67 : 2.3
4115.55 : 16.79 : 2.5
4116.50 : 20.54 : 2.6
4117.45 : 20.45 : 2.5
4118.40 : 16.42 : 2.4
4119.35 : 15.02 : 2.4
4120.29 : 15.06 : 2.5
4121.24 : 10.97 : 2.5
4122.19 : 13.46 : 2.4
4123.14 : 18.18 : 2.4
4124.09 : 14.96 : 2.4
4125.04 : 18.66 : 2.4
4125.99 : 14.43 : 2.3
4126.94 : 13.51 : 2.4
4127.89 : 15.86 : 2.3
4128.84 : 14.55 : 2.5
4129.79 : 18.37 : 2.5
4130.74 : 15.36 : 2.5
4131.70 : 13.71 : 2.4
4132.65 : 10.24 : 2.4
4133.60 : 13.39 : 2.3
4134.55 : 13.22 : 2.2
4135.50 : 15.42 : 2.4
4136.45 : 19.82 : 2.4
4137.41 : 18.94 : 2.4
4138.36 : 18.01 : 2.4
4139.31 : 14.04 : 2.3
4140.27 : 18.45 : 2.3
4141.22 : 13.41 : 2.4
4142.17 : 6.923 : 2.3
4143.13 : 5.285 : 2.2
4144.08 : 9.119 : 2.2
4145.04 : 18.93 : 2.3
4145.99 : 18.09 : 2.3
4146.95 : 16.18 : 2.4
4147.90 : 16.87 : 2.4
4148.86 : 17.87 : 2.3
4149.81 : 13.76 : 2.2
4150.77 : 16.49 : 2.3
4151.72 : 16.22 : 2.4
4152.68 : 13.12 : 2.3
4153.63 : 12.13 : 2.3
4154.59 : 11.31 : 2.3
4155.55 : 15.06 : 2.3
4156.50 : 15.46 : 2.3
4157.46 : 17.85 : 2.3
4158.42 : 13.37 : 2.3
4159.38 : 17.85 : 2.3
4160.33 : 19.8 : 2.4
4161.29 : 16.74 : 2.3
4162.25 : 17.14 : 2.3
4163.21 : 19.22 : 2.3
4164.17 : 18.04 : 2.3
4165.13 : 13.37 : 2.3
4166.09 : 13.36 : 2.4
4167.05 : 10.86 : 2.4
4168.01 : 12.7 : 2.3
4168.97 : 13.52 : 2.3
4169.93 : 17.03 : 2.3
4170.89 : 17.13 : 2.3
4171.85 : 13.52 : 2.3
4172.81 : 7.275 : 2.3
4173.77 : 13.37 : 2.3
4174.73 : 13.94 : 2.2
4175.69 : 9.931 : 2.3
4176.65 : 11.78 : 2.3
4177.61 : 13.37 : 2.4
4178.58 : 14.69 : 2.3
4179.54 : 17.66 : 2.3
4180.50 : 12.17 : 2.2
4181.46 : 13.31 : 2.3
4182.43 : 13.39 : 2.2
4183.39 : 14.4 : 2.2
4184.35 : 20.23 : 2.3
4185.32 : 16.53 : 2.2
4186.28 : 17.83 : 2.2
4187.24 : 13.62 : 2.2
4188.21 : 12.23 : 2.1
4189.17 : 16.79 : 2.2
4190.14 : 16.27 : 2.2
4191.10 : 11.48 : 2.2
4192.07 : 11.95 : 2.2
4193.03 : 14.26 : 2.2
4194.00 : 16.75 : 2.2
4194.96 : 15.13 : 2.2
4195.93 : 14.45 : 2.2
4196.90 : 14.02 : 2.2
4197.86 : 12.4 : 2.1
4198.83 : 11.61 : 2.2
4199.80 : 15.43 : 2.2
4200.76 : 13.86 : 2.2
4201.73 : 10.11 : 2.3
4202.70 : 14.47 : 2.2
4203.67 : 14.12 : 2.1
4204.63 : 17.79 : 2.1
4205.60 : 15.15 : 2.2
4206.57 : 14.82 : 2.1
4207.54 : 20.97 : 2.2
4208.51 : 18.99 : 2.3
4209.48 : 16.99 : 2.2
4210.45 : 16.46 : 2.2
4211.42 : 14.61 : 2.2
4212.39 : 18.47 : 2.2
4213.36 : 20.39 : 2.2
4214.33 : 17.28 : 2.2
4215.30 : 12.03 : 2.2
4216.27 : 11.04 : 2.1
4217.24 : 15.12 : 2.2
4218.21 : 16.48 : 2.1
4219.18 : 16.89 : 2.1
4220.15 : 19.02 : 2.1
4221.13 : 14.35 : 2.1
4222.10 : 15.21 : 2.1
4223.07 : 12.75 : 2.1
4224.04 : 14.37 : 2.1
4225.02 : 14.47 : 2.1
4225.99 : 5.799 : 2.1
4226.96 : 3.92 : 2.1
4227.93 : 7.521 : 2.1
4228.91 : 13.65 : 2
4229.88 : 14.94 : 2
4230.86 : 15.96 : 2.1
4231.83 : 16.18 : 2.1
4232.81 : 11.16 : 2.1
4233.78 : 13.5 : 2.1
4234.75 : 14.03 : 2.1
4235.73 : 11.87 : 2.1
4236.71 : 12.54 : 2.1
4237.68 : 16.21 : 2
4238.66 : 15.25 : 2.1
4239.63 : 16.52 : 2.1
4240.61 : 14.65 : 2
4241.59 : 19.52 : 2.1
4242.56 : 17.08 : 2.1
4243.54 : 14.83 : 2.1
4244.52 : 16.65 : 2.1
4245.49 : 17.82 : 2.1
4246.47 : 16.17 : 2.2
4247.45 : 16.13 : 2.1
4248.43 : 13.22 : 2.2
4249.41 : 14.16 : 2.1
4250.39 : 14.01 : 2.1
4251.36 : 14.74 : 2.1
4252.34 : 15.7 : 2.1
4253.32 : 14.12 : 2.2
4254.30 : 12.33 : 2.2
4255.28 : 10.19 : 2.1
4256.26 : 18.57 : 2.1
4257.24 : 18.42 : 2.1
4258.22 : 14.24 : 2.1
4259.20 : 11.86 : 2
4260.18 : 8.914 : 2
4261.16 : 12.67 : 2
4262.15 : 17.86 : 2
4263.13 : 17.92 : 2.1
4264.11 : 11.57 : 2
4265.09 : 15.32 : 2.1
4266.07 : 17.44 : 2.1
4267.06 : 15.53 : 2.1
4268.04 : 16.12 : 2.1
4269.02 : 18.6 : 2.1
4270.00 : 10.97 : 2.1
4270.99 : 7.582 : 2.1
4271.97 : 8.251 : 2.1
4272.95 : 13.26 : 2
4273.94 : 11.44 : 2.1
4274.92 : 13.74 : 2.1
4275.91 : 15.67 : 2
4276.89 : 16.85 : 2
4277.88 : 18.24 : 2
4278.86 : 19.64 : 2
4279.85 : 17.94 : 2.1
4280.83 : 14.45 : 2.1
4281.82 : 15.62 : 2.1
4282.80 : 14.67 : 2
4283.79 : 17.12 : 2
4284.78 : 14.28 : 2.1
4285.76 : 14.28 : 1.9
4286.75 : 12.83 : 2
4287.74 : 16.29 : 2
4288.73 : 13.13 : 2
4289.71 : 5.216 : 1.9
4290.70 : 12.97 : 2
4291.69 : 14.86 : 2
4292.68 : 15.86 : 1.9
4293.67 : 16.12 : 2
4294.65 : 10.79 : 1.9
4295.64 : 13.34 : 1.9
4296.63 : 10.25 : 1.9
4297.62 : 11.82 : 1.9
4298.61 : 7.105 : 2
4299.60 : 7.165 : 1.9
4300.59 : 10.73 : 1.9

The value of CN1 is 0.08 mag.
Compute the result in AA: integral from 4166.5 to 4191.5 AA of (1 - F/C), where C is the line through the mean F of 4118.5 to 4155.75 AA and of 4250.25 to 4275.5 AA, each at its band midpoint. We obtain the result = 0.7 AA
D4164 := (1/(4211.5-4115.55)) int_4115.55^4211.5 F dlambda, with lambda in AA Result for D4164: 14.9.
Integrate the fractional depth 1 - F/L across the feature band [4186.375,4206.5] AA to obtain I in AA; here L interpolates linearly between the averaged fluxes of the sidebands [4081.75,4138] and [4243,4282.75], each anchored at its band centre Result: 1.3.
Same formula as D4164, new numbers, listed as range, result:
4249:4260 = 14.3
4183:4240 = 14.6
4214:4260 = 14.3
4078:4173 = 15.3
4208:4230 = 14.4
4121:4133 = 14.9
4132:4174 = 14.8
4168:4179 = 13.2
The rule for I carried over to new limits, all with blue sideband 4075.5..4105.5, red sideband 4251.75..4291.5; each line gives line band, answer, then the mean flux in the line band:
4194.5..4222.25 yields -1.5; 15.4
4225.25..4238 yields 2.1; 12.1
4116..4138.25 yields -1.0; 15.7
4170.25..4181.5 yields 1.2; 13.2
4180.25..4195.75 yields -0.1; 14.8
